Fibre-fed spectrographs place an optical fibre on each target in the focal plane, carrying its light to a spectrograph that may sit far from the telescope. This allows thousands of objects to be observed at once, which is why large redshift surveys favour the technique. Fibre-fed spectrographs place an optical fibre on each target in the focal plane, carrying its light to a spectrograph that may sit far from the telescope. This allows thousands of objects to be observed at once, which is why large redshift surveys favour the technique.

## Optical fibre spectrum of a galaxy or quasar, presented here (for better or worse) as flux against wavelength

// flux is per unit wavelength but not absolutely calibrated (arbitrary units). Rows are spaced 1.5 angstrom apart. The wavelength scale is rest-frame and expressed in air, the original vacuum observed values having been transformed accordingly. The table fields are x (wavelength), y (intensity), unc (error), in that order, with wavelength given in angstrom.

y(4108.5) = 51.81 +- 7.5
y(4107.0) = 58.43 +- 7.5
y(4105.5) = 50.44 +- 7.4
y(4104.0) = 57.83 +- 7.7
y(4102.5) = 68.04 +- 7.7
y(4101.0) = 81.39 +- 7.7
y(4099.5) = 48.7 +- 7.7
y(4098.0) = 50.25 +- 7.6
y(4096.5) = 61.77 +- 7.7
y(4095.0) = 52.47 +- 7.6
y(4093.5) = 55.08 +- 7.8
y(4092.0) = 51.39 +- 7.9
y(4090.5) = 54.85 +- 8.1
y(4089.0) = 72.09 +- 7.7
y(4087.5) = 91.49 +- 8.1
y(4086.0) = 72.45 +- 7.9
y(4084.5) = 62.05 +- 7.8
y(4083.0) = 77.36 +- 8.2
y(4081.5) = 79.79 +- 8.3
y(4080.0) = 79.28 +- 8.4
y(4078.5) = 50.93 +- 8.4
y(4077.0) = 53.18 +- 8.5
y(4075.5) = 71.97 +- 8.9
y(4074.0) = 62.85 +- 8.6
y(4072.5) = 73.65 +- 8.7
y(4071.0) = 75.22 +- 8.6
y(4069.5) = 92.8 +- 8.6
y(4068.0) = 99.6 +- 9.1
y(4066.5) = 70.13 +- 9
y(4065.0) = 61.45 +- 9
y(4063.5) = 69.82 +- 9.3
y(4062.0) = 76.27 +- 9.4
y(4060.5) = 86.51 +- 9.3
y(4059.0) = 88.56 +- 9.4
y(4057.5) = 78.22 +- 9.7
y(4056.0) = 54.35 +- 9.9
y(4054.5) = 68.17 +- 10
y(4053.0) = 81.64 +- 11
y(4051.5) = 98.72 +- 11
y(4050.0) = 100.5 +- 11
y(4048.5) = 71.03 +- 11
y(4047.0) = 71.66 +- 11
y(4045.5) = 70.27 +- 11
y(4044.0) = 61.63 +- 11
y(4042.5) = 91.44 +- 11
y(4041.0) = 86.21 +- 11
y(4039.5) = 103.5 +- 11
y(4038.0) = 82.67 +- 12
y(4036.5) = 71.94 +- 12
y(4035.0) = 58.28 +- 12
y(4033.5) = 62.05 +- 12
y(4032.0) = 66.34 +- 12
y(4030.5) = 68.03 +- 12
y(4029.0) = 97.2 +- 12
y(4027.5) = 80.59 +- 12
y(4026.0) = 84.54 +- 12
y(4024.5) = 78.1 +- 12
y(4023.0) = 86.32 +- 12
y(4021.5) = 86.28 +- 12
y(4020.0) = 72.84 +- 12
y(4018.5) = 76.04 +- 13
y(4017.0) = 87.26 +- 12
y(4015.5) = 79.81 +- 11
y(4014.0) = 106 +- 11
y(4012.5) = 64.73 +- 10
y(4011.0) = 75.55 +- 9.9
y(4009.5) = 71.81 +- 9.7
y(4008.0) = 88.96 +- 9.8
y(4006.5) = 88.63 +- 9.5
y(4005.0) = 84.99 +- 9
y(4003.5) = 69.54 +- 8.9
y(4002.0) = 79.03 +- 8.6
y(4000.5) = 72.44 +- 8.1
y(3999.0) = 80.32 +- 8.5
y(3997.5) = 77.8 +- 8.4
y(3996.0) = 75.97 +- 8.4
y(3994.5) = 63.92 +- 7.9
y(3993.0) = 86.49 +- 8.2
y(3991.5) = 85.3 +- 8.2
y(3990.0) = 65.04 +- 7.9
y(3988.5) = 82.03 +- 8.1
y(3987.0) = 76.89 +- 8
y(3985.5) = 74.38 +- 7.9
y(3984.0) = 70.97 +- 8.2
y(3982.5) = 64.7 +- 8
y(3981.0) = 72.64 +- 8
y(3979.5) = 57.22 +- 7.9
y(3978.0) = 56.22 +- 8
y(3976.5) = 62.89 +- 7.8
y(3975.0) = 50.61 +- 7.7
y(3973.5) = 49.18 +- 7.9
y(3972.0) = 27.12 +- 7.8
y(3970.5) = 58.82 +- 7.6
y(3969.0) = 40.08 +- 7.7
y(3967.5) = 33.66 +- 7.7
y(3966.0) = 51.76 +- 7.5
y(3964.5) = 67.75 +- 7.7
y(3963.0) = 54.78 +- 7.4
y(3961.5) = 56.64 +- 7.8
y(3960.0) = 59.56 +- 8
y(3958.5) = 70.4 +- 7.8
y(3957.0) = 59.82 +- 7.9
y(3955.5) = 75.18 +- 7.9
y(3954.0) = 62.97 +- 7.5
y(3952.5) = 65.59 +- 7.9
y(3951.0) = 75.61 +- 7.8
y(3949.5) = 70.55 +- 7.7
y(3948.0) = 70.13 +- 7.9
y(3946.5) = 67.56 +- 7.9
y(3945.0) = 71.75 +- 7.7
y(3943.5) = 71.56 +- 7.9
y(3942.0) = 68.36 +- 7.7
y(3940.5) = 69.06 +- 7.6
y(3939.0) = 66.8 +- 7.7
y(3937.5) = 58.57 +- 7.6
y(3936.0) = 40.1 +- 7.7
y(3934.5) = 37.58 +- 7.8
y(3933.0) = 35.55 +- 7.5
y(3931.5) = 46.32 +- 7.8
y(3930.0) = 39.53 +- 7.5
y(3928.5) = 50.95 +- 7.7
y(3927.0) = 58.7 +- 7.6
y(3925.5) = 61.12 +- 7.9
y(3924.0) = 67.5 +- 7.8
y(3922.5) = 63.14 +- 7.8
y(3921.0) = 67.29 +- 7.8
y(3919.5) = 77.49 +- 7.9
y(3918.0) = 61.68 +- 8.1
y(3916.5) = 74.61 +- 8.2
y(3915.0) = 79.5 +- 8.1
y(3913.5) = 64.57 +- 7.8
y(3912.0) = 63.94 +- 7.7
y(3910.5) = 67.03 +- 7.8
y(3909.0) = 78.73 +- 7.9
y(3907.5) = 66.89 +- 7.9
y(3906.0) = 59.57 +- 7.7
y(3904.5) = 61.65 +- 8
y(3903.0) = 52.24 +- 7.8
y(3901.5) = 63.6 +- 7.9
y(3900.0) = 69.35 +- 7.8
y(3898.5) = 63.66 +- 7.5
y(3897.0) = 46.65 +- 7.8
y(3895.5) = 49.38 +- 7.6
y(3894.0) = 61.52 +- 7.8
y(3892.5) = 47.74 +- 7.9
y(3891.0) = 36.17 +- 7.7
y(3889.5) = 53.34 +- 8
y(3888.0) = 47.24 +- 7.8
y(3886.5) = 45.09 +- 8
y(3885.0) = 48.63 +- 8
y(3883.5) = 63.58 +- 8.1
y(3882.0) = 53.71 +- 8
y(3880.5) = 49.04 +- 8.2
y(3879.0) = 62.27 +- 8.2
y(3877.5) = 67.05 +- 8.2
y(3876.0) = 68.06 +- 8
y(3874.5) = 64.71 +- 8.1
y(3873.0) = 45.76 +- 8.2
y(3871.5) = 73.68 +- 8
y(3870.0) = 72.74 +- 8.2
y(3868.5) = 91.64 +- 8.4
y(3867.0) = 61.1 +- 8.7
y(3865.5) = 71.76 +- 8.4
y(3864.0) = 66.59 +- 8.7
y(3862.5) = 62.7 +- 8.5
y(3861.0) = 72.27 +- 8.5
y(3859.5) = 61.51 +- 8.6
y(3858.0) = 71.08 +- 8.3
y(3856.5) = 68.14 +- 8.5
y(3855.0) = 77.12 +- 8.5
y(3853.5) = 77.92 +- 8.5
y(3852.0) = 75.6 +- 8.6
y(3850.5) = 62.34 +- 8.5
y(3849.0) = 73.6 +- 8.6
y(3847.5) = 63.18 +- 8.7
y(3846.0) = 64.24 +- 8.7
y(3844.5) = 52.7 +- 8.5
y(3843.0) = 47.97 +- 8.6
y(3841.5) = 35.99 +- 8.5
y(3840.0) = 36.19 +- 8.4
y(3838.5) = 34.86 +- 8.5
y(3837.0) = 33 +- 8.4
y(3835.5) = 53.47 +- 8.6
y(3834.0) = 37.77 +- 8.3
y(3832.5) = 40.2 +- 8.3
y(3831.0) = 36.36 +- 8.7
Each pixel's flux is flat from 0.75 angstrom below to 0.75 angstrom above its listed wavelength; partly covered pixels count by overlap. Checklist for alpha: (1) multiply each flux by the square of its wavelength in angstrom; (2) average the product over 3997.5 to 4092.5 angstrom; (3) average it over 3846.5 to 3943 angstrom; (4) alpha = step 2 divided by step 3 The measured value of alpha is 1.3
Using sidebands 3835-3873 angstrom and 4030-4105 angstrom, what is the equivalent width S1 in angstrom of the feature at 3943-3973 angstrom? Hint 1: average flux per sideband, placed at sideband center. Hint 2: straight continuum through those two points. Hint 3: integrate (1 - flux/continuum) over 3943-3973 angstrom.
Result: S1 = 2.9 angstrom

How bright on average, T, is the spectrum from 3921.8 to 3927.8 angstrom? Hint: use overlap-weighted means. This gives 62.5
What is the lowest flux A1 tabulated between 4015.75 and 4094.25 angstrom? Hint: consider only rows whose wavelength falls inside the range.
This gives 50.93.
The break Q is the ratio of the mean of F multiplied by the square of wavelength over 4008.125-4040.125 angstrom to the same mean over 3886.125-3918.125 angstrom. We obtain 1.40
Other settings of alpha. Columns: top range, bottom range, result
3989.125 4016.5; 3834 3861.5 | 1.46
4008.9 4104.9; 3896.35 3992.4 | 1.26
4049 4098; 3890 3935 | 1.32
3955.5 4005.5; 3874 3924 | 1.11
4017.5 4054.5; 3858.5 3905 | 1.43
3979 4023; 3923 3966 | 1.32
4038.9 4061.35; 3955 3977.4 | 1.55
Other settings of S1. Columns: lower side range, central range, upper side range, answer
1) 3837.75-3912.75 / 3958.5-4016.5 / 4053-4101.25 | -2.1 angstrom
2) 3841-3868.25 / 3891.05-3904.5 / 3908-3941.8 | 1.4 angstrom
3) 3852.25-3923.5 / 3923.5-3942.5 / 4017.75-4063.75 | 4.0 angstrom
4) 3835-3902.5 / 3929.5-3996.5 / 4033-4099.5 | 4.3 angstrom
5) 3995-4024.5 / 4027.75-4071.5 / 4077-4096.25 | -3.3 angstrom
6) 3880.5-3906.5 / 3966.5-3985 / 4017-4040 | 4.1 angstrom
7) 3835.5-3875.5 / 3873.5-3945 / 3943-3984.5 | 2.6 angstrom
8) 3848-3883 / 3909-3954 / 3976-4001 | 4.6 angstrom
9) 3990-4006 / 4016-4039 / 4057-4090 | -0.4 angstrom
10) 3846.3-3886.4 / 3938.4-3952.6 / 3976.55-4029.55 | 0.5 angstrom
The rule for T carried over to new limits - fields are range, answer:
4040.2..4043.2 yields 89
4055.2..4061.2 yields 76.8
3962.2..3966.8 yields 57.8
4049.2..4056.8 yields 80.6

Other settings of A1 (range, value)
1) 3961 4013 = 27.12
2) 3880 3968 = 33.66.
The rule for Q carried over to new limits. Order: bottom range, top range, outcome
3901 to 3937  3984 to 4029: 1.39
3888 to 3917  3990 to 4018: 1.38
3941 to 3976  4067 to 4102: 1.21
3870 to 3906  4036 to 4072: 1.53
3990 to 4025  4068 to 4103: 0.88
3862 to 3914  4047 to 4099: 1.30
